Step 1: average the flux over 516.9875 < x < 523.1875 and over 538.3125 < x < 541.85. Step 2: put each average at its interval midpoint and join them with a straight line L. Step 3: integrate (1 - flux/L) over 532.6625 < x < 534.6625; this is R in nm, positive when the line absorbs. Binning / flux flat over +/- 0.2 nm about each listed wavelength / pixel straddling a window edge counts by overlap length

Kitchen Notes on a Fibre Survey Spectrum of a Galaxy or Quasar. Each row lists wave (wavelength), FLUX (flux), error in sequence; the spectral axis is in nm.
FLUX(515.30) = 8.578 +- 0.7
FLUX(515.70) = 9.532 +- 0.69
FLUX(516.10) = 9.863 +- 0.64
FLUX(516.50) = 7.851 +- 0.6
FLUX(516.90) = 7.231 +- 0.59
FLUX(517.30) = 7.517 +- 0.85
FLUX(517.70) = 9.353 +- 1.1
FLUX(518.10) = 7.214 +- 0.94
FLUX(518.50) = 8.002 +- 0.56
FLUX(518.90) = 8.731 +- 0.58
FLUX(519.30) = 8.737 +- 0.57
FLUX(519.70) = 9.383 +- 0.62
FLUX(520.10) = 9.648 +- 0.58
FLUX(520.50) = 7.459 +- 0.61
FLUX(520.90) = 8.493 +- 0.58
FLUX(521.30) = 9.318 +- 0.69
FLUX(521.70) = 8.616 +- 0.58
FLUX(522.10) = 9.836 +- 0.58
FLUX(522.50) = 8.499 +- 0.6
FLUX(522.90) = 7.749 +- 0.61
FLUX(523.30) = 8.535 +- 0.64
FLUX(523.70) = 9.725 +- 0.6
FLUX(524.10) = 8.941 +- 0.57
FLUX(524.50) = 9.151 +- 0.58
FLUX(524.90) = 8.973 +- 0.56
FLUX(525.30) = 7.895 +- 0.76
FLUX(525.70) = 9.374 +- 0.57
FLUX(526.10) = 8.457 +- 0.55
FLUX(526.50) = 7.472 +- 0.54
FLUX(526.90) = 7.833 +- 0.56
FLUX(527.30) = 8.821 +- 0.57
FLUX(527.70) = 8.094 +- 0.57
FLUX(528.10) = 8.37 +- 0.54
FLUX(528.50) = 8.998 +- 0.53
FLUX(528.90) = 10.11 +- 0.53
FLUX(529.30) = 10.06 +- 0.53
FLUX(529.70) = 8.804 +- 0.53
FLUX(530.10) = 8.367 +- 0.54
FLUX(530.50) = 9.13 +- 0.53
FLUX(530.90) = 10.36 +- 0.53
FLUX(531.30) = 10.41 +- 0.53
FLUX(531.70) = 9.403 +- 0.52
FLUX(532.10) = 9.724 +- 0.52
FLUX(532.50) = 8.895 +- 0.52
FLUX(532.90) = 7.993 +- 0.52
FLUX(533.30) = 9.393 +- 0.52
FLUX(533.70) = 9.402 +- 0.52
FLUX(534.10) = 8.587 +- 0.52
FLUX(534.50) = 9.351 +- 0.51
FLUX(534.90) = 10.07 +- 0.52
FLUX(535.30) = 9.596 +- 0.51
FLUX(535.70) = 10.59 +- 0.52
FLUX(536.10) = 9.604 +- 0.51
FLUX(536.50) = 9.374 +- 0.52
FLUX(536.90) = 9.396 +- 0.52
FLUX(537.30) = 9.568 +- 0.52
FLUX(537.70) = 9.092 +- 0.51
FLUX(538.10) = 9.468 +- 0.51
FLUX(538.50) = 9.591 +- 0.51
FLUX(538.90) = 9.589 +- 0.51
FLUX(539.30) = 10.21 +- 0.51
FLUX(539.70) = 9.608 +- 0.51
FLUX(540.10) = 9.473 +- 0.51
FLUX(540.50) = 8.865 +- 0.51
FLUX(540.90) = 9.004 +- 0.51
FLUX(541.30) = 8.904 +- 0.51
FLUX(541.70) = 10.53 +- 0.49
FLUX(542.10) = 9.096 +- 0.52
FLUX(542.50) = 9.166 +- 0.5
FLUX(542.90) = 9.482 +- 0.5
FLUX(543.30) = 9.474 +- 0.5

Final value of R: 0.06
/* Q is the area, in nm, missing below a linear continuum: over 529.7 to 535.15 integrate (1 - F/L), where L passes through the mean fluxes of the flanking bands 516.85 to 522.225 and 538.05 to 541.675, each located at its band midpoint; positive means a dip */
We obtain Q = -0.099 nm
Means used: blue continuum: 8.56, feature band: 9.3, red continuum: 9.46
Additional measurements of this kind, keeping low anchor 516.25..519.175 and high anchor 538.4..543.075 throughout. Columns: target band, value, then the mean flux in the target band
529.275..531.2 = -0.115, 9.33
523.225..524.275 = -0.090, 9.13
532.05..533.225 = 0.018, 8.82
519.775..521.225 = -0.082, 8.67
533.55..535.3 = -0.060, 9.38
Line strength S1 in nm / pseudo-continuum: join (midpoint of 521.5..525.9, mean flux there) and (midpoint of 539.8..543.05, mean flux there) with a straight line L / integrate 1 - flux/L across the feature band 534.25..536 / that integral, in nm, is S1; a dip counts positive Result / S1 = -0.13 nm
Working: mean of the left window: 8.84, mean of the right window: 9.32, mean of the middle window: 9.85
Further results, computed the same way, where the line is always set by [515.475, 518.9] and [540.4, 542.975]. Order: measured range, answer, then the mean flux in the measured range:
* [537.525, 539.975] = -0.11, 9.59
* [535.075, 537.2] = -0.15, 9.71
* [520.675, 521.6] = -0.04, 8.84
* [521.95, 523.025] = -0.02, 8.71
